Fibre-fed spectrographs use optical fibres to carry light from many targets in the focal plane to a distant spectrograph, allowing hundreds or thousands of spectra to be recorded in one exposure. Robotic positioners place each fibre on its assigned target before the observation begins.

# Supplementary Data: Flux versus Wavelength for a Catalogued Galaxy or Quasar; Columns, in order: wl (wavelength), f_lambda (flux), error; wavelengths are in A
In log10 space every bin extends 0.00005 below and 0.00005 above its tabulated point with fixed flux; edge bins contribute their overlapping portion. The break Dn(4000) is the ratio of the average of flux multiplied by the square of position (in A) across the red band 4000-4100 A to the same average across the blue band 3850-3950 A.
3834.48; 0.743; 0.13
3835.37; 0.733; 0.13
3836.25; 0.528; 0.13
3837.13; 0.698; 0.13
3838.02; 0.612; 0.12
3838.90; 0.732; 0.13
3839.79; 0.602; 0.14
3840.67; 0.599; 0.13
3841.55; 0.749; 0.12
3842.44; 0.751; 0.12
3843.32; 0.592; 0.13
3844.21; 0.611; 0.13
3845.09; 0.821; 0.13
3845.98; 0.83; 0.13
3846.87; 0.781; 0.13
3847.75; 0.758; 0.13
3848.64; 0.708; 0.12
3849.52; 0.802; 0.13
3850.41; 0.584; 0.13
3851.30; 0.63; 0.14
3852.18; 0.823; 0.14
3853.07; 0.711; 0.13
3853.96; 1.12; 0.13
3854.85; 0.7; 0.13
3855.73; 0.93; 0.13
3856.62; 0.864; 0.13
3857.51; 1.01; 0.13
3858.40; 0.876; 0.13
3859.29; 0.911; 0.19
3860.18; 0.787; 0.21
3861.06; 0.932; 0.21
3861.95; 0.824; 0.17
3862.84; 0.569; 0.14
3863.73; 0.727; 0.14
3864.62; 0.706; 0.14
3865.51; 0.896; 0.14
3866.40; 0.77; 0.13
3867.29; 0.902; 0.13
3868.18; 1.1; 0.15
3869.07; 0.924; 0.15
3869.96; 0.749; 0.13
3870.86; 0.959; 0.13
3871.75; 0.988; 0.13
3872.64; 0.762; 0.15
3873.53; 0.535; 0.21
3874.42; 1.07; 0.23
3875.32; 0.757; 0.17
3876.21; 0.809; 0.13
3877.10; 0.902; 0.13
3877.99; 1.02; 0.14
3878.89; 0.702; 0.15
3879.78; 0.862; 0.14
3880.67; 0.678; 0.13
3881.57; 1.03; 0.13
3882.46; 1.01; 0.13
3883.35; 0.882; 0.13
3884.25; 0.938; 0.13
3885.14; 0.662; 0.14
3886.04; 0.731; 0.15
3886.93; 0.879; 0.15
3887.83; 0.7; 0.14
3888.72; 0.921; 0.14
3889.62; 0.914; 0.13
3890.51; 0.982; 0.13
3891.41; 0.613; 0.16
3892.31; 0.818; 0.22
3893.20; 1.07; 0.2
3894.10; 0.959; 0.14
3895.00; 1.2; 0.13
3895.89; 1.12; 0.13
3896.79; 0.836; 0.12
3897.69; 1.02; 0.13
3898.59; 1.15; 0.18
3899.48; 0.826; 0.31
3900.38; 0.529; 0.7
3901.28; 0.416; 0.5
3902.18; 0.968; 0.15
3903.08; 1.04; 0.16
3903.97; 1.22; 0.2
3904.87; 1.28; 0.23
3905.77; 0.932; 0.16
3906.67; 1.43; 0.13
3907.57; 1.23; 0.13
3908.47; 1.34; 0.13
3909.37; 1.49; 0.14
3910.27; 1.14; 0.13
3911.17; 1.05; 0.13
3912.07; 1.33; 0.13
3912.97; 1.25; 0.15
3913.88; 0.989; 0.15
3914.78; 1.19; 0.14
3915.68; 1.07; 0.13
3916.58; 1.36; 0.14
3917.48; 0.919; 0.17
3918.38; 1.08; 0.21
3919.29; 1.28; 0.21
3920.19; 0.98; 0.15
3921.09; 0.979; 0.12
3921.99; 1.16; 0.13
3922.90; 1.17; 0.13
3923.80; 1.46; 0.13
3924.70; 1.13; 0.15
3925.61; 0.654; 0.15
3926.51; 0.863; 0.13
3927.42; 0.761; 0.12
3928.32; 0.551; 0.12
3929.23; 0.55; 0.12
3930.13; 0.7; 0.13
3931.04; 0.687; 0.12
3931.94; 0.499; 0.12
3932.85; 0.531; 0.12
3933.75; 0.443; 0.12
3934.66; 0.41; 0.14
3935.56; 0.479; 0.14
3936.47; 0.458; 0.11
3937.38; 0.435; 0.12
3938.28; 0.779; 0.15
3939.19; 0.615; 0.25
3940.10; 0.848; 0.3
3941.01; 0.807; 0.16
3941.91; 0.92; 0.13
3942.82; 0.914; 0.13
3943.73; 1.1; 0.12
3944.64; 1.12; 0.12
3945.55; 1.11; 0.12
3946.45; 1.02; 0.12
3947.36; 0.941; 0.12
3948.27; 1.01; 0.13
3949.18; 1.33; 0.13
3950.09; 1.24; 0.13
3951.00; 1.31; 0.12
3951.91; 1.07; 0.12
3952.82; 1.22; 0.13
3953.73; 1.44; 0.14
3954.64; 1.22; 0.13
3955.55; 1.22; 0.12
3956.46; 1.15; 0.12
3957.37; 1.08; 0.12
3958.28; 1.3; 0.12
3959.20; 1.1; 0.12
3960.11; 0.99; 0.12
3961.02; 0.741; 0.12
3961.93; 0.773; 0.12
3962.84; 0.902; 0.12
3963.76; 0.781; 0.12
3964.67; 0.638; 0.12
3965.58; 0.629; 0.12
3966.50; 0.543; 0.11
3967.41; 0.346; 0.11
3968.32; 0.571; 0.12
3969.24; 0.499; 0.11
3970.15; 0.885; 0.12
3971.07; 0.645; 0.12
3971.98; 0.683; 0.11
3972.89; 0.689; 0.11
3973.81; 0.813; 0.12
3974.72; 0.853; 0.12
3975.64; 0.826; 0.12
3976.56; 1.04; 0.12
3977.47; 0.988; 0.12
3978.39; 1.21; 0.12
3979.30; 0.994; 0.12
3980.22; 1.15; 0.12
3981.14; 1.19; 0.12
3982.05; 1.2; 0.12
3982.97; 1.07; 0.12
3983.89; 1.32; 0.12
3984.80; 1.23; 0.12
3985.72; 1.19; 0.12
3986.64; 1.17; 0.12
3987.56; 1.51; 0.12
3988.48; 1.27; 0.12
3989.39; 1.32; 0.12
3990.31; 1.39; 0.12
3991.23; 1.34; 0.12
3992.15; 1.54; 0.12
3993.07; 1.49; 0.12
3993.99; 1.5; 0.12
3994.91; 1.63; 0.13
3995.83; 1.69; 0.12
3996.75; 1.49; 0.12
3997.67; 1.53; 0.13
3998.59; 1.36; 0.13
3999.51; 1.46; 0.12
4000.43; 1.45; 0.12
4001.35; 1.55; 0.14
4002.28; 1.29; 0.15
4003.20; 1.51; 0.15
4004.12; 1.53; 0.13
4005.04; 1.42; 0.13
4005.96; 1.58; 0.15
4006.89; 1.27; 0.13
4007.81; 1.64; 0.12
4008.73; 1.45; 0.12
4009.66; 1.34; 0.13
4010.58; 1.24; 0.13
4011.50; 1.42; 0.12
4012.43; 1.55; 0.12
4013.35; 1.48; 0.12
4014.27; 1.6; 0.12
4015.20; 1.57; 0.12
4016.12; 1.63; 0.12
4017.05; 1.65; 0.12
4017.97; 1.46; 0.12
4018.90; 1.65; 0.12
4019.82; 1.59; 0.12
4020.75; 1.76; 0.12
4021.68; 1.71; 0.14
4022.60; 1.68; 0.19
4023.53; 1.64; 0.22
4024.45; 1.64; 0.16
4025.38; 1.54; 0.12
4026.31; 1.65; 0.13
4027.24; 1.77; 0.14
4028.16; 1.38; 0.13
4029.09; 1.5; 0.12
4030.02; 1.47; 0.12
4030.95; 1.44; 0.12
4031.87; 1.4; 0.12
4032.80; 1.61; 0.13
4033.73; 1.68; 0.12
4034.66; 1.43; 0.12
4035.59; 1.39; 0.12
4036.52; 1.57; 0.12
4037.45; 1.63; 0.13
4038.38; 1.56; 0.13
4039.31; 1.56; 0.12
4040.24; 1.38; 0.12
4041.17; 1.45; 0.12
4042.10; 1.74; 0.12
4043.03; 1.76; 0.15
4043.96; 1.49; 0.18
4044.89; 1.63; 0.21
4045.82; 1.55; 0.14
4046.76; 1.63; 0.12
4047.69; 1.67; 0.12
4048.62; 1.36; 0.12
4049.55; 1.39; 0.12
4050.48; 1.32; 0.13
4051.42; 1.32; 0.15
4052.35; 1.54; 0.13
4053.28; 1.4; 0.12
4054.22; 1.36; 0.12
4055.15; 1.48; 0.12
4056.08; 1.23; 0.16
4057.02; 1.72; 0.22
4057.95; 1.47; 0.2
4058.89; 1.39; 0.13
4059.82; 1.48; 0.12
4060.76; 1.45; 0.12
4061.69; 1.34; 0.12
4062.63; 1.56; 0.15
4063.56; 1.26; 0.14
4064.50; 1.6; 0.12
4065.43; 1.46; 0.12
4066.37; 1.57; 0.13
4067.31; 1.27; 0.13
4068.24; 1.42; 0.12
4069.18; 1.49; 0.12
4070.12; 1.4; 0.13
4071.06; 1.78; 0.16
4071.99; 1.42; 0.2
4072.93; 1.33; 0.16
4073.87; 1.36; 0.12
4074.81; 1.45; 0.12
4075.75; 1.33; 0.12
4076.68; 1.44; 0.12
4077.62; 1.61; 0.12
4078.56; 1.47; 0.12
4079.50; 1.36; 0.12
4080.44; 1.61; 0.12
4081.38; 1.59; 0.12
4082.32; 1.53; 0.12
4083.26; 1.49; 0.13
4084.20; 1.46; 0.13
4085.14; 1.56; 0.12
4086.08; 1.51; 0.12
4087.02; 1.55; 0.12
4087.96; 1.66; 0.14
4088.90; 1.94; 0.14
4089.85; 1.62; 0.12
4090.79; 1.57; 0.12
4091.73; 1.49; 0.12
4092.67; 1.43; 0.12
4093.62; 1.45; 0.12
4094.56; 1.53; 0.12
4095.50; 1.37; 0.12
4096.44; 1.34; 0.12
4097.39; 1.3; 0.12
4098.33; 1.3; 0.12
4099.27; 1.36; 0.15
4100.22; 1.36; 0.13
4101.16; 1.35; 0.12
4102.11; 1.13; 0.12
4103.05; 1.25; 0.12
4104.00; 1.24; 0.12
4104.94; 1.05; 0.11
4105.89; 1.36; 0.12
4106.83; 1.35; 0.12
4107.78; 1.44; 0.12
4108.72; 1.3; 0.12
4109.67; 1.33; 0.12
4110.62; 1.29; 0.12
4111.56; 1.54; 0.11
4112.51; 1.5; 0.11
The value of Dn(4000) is 1.79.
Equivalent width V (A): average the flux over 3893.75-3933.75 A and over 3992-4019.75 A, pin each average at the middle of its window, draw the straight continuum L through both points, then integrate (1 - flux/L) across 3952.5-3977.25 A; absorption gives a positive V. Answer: 7.74 A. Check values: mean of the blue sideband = 1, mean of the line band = 0.872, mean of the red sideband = 1.5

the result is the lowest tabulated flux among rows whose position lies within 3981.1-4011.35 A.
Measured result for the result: 1.07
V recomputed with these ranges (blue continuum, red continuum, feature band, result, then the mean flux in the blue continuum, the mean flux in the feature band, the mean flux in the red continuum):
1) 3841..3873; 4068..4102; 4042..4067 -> -1.76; 0.809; 1.48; 1.47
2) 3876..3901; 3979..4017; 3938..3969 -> 5.93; 0.882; 0.961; 1.41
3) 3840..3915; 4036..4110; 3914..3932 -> 1.05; 0.894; 0.963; 1.46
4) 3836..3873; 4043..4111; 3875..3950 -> 1.88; 0.786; 0.929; 1.45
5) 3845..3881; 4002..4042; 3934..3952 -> 4.54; 0.825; 0.887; 1.53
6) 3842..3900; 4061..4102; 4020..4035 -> -3.14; 0.846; 1.58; 1.47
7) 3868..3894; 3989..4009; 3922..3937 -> 5.20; 0.86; 0.72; 1.47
